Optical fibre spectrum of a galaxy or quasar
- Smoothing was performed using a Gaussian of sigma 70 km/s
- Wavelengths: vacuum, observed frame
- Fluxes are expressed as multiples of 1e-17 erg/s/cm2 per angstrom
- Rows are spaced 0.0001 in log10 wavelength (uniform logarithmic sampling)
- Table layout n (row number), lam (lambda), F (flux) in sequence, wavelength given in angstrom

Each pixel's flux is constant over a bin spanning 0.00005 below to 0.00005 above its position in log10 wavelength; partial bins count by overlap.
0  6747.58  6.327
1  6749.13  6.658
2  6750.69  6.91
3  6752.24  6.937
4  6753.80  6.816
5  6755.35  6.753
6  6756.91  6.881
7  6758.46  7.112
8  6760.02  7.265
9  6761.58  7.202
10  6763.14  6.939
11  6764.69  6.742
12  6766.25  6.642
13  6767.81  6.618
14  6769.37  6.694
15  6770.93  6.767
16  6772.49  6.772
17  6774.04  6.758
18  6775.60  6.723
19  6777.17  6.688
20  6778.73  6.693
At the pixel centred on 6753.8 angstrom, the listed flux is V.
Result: 6.816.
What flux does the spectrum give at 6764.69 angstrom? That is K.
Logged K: 6.742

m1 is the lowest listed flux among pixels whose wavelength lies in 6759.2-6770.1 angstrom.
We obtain 6.618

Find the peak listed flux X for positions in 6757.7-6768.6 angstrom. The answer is 7.265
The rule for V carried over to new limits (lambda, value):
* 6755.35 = 6.753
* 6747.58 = 6.327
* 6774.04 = 6.758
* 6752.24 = 6.937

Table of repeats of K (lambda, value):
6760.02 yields 7.265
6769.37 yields 6.694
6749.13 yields 6.658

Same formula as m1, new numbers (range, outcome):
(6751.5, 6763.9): 6.753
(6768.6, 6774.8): 6.694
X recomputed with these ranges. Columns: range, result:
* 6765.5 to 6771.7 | 6.767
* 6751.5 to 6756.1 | 6.937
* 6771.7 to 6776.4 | 6.772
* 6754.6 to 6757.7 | 6.881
